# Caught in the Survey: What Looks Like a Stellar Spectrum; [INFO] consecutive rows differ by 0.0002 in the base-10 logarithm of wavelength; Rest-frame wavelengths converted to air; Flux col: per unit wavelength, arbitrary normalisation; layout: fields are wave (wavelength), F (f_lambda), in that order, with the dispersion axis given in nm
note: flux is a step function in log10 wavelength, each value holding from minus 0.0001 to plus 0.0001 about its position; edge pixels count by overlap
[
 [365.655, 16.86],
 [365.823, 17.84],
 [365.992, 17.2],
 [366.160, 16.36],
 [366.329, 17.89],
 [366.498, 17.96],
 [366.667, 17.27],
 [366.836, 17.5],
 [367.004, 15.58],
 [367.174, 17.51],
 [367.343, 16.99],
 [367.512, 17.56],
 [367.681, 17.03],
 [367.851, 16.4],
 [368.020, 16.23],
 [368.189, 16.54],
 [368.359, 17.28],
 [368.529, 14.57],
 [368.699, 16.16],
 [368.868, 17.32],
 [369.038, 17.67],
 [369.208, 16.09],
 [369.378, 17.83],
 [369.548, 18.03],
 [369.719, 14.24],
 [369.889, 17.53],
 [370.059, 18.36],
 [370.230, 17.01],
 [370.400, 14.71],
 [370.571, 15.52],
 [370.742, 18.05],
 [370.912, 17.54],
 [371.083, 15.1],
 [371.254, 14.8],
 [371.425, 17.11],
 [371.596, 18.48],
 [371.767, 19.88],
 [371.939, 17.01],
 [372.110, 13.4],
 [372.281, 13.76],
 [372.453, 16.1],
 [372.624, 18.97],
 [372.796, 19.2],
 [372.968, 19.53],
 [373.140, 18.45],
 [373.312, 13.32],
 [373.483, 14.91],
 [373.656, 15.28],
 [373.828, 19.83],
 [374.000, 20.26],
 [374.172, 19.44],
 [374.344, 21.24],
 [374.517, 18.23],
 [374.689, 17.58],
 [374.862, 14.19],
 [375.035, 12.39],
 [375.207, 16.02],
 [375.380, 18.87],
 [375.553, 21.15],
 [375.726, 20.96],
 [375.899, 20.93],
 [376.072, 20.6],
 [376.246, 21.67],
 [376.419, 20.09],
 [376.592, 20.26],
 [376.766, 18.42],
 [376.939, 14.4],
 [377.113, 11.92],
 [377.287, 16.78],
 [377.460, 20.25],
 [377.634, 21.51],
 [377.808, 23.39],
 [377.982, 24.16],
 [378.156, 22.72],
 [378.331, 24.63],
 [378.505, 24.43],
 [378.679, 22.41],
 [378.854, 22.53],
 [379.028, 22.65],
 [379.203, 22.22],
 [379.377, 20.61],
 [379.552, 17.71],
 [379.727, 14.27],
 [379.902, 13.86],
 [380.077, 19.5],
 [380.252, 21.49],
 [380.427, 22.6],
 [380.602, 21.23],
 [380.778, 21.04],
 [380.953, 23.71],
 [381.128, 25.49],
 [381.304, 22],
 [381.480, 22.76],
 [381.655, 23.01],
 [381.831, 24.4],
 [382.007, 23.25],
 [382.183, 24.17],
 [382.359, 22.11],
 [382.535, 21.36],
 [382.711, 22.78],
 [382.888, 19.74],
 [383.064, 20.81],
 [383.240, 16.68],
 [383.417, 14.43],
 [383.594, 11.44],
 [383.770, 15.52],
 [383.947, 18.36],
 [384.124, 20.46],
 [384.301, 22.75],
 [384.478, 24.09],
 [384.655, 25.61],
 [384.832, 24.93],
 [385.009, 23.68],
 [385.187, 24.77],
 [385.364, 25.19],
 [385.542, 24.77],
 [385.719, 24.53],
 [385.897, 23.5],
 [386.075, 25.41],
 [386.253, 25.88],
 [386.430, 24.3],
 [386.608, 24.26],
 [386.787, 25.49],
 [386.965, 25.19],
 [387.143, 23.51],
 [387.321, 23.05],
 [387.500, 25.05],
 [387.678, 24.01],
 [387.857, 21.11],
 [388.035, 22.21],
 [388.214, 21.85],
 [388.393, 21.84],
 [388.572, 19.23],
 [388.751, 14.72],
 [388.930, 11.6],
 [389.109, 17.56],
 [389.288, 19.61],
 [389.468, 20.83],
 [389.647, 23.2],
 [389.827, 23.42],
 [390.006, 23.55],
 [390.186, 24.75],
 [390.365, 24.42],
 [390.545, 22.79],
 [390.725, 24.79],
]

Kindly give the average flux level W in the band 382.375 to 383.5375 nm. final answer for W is 19.3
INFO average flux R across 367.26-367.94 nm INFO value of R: 17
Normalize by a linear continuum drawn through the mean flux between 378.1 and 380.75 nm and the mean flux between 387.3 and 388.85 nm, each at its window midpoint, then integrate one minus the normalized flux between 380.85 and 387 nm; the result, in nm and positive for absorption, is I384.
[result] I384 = -0.400 nm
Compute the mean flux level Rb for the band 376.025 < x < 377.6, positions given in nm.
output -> 18.3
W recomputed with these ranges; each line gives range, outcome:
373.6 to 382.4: 20.3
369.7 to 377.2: 17.5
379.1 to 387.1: 21.8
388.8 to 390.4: 20.7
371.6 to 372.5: 16.2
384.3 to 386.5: 24.7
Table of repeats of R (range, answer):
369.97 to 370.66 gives 16.4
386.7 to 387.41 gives 24.3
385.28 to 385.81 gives 24.8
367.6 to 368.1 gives 16.5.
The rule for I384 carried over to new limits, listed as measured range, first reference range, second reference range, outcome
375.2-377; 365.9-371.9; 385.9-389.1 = -0.06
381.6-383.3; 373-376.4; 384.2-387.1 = 0.06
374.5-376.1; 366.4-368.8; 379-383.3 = 0.11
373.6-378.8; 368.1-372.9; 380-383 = 0.05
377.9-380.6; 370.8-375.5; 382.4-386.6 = -0.20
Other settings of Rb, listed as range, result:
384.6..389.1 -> 22.9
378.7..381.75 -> 21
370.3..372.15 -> 16.6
